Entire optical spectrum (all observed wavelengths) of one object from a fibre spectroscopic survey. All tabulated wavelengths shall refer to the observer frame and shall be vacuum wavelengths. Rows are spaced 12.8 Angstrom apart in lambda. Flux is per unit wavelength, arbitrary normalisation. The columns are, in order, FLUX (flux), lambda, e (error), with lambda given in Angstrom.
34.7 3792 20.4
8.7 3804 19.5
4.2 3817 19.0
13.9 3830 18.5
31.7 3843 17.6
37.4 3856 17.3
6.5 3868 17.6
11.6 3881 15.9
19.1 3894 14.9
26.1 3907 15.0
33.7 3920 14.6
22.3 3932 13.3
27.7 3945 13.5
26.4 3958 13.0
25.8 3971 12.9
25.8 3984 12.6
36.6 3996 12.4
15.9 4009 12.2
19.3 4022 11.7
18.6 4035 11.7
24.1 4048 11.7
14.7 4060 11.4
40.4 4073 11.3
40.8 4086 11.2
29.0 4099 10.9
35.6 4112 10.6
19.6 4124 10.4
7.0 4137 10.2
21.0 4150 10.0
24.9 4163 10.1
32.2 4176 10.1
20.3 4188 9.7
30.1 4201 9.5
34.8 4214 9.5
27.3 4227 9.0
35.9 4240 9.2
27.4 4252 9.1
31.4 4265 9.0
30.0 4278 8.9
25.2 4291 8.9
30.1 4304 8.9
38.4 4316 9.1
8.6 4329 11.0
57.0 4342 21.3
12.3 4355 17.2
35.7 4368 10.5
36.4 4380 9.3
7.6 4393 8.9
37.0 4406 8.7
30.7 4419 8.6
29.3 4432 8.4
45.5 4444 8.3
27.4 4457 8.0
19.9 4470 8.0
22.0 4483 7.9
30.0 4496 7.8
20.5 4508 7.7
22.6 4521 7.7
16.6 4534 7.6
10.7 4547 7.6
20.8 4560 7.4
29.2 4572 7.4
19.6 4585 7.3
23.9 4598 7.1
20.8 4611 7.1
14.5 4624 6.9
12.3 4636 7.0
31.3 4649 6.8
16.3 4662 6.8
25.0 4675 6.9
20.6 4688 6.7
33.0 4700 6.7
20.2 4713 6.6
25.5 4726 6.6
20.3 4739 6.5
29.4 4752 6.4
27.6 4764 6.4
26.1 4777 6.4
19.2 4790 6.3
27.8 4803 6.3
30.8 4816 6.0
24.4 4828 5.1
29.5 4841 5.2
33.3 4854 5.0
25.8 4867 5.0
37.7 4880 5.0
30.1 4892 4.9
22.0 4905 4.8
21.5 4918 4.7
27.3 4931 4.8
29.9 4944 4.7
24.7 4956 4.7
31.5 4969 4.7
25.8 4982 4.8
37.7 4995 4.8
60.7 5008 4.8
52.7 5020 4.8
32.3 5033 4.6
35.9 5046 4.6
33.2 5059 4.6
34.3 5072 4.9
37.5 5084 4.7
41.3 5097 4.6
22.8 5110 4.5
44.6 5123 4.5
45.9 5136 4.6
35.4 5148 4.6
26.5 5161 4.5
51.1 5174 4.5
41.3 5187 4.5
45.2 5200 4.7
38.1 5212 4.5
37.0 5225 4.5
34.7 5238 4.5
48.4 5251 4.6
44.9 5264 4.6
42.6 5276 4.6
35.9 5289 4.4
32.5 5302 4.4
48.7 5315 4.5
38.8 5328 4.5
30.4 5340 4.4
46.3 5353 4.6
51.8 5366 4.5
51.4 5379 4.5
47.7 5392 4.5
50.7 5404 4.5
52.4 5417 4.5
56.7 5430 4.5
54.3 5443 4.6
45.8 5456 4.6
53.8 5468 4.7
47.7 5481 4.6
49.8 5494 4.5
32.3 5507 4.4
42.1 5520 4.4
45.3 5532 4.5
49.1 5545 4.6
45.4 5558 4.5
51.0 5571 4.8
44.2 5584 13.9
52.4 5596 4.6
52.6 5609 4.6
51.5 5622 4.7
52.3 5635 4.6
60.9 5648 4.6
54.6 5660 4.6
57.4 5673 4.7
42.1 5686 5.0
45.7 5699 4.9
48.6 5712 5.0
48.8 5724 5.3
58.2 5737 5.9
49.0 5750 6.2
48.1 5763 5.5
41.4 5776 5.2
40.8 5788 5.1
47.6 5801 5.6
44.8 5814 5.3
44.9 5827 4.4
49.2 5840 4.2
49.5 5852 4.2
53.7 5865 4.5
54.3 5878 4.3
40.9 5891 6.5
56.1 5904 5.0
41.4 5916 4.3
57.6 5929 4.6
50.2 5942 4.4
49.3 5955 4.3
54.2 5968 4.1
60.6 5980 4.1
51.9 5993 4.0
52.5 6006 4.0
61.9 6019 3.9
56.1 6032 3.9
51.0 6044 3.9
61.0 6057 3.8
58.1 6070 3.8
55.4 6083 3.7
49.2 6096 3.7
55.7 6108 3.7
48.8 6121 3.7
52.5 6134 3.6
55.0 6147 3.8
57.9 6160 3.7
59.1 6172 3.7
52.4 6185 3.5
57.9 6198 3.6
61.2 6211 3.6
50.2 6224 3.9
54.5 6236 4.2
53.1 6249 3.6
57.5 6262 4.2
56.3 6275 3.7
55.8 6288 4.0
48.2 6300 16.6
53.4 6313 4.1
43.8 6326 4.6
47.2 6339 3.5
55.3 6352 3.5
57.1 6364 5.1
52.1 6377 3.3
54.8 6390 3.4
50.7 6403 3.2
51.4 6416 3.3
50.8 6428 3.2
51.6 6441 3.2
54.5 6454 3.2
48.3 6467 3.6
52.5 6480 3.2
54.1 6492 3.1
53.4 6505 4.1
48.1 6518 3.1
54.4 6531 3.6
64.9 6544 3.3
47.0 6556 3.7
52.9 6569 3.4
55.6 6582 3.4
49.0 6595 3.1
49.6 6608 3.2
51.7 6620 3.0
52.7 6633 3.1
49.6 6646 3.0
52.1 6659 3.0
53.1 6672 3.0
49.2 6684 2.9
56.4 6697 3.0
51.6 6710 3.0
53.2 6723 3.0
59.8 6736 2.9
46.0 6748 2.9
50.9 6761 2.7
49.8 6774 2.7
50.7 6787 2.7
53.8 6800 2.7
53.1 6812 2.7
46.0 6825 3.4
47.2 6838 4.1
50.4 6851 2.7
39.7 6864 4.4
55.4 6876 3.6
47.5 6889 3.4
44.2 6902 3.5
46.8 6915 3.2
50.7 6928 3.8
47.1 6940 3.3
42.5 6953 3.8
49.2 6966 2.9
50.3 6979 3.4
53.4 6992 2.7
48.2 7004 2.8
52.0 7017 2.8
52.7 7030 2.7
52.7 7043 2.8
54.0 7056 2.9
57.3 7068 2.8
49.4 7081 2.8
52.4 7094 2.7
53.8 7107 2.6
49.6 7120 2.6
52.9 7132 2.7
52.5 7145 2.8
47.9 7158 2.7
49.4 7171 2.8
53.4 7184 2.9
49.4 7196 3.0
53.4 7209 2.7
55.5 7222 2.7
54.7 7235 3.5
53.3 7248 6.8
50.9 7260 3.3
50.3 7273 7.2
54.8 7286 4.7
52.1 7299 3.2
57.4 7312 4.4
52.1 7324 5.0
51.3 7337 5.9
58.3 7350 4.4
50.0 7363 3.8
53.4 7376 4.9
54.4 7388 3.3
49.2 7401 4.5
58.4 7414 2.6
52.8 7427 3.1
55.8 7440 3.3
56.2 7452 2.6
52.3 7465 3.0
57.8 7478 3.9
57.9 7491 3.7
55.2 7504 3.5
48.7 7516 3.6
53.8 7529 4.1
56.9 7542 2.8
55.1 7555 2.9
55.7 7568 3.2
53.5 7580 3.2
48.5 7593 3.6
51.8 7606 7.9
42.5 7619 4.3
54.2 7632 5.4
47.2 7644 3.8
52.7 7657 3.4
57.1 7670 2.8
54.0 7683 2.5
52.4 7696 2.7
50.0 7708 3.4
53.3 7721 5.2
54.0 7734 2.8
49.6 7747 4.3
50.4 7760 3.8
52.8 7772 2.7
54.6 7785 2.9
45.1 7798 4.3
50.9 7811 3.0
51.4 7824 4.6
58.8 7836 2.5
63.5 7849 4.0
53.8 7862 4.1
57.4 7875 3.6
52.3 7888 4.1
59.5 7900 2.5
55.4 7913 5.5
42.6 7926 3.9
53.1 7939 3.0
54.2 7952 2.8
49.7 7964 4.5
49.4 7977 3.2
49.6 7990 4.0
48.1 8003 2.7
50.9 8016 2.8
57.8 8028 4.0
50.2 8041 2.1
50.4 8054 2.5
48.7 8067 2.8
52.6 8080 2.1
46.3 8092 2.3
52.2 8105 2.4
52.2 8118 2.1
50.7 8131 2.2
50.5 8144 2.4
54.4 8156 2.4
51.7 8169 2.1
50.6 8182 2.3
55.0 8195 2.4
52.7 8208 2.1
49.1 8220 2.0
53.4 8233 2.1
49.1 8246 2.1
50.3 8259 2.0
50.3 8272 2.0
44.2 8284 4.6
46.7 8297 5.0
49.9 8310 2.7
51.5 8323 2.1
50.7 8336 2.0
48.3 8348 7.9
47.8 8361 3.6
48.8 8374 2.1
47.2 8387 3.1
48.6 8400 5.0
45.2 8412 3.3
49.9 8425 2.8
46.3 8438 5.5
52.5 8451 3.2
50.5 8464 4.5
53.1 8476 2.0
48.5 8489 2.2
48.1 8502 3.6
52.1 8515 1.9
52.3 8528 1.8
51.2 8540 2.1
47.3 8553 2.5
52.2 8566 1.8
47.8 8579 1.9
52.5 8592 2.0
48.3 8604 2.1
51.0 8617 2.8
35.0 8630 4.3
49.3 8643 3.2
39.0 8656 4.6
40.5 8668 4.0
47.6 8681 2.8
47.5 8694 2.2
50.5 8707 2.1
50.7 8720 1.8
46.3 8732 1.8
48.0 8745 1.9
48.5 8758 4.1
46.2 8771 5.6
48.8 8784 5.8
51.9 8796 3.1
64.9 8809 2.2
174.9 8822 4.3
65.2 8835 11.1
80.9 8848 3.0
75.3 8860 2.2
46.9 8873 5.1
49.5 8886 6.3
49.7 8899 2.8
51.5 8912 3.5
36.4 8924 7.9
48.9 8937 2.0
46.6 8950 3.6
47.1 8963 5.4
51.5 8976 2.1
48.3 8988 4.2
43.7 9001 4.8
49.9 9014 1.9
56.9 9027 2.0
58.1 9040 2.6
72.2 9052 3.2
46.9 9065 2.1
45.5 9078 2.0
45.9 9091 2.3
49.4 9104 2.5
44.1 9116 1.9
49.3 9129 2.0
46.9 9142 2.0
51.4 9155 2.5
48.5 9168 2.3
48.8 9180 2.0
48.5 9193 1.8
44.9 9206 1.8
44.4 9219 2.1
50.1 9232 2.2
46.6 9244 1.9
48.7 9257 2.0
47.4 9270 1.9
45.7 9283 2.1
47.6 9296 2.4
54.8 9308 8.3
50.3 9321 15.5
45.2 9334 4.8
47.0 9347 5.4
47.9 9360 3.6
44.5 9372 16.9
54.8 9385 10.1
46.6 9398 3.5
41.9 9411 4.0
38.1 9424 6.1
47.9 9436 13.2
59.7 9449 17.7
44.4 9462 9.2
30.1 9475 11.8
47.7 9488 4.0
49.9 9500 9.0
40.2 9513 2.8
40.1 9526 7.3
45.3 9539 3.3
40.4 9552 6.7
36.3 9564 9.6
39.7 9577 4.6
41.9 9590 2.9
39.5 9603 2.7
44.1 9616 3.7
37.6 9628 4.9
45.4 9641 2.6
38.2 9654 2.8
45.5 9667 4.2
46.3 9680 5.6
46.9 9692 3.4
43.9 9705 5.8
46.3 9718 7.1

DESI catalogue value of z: 0.34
